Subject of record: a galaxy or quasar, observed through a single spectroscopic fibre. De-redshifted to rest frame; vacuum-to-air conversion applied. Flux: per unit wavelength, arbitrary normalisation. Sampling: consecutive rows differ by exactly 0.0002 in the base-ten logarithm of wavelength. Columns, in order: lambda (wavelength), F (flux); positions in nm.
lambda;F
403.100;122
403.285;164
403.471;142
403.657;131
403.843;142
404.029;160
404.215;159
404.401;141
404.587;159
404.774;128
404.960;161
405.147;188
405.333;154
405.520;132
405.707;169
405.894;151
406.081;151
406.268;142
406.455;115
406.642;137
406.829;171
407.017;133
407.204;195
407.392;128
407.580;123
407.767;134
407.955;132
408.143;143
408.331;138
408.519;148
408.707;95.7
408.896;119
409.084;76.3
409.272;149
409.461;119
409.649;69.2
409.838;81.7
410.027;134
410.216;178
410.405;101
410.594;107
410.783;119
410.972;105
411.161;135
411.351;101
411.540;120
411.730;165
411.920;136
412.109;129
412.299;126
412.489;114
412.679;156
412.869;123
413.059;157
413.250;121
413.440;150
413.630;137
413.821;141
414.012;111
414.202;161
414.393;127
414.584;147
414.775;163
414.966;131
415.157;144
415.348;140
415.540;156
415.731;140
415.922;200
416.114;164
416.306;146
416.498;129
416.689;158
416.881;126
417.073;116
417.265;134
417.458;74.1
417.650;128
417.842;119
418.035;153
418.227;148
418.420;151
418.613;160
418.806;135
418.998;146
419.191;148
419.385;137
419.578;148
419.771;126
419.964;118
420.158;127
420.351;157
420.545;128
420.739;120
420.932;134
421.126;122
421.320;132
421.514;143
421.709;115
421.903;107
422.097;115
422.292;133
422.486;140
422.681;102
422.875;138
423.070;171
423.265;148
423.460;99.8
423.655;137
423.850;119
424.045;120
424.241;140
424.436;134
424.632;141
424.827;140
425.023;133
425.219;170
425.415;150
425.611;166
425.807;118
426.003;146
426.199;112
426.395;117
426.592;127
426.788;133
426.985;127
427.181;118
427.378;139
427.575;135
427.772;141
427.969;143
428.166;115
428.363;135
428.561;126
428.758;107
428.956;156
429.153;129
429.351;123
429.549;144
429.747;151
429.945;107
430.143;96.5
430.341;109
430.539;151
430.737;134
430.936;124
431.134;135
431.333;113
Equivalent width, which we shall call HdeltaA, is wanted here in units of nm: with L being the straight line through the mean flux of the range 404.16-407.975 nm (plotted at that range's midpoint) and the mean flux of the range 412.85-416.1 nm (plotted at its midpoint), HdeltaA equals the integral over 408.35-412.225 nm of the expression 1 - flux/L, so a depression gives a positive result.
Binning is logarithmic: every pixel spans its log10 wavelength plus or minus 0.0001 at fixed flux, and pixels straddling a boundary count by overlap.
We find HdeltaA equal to 0.71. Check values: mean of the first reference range 148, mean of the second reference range 145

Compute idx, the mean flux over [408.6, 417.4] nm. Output 132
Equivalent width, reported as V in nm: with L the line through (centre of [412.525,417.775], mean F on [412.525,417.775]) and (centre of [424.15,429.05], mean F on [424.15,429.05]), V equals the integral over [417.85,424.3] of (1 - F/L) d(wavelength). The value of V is 0.16 nm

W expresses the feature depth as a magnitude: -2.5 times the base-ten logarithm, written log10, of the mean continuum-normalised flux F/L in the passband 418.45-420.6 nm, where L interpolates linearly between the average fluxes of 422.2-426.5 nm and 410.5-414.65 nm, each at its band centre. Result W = -0.05 mag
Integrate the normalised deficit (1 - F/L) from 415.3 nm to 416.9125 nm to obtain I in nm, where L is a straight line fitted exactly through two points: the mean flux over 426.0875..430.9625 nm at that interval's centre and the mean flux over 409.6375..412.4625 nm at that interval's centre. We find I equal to -0.37 nm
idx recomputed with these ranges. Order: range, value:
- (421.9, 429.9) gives 133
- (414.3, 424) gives 136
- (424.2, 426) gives 144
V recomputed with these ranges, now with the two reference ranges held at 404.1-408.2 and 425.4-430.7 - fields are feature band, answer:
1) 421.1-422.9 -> 0.143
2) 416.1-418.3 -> 0.115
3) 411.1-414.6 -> 0.196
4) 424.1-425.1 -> -0.030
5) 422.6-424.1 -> 0.045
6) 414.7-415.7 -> -0.040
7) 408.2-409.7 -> 0.301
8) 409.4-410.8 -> 0.303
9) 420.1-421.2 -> 0.036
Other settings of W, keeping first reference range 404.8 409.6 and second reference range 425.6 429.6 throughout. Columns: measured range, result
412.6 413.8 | -0.03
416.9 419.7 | -0.01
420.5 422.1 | 0.07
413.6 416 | -0.08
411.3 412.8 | 0.04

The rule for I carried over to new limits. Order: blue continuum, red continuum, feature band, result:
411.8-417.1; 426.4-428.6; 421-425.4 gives 0.06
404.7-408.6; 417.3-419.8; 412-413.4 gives 0.08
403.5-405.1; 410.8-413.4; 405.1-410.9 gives 0.30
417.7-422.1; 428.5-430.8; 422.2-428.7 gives -0.14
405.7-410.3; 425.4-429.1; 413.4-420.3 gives -0.41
